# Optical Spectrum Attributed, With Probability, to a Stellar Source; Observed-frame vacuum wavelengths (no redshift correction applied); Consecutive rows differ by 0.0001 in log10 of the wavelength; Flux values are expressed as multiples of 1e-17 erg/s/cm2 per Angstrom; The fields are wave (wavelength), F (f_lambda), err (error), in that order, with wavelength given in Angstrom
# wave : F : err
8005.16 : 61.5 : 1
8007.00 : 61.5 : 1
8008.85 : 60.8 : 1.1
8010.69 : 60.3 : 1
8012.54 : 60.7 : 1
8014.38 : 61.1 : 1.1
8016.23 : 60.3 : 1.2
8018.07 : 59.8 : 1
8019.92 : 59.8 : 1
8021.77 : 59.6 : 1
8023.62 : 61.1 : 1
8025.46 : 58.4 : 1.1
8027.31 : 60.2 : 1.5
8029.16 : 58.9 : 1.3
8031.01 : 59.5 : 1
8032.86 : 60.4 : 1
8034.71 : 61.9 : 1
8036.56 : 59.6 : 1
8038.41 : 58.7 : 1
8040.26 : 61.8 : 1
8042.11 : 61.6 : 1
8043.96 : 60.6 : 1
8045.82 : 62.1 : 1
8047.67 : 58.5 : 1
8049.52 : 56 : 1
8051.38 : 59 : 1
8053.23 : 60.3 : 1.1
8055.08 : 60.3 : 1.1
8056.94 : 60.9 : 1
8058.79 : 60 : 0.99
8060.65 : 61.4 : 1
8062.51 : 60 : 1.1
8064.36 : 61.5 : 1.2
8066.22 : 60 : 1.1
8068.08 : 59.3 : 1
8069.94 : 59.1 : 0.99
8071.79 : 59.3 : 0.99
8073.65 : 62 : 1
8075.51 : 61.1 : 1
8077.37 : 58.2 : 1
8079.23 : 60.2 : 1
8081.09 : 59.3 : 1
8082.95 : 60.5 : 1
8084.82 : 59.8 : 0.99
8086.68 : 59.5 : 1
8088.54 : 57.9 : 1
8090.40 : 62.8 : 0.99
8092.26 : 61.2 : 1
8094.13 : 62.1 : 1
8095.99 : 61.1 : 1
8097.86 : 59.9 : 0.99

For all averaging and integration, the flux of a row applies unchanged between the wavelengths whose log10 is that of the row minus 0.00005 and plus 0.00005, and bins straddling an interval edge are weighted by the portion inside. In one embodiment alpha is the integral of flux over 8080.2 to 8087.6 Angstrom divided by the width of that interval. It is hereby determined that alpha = 59.7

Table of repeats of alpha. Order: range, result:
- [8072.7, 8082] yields 60.1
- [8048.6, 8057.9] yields 59.3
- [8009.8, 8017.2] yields 60.6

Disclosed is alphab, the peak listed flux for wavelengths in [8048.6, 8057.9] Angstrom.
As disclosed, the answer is 60.9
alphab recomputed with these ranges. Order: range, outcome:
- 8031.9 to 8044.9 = 61.9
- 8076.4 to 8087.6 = 60.5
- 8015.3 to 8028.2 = 61.1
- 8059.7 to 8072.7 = 61.5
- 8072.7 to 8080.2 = 62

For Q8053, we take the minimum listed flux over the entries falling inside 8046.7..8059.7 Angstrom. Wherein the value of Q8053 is 56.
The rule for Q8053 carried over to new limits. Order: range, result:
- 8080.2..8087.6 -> 59.3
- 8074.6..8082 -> 58.2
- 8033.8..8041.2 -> 58.7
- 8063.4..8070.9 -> 59.1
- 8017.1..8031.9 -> 58.4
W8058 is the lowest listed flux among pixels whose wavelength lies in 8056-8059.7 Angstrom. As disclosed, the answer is 60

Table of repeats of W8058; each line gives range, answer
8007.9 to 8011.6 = 60.3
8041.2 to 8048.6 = 58.5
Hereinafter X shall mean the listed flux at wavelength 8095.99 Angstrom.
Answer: 61.1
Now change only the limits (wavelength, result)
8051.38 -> 59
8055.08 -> 60.3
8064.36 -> 61.5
